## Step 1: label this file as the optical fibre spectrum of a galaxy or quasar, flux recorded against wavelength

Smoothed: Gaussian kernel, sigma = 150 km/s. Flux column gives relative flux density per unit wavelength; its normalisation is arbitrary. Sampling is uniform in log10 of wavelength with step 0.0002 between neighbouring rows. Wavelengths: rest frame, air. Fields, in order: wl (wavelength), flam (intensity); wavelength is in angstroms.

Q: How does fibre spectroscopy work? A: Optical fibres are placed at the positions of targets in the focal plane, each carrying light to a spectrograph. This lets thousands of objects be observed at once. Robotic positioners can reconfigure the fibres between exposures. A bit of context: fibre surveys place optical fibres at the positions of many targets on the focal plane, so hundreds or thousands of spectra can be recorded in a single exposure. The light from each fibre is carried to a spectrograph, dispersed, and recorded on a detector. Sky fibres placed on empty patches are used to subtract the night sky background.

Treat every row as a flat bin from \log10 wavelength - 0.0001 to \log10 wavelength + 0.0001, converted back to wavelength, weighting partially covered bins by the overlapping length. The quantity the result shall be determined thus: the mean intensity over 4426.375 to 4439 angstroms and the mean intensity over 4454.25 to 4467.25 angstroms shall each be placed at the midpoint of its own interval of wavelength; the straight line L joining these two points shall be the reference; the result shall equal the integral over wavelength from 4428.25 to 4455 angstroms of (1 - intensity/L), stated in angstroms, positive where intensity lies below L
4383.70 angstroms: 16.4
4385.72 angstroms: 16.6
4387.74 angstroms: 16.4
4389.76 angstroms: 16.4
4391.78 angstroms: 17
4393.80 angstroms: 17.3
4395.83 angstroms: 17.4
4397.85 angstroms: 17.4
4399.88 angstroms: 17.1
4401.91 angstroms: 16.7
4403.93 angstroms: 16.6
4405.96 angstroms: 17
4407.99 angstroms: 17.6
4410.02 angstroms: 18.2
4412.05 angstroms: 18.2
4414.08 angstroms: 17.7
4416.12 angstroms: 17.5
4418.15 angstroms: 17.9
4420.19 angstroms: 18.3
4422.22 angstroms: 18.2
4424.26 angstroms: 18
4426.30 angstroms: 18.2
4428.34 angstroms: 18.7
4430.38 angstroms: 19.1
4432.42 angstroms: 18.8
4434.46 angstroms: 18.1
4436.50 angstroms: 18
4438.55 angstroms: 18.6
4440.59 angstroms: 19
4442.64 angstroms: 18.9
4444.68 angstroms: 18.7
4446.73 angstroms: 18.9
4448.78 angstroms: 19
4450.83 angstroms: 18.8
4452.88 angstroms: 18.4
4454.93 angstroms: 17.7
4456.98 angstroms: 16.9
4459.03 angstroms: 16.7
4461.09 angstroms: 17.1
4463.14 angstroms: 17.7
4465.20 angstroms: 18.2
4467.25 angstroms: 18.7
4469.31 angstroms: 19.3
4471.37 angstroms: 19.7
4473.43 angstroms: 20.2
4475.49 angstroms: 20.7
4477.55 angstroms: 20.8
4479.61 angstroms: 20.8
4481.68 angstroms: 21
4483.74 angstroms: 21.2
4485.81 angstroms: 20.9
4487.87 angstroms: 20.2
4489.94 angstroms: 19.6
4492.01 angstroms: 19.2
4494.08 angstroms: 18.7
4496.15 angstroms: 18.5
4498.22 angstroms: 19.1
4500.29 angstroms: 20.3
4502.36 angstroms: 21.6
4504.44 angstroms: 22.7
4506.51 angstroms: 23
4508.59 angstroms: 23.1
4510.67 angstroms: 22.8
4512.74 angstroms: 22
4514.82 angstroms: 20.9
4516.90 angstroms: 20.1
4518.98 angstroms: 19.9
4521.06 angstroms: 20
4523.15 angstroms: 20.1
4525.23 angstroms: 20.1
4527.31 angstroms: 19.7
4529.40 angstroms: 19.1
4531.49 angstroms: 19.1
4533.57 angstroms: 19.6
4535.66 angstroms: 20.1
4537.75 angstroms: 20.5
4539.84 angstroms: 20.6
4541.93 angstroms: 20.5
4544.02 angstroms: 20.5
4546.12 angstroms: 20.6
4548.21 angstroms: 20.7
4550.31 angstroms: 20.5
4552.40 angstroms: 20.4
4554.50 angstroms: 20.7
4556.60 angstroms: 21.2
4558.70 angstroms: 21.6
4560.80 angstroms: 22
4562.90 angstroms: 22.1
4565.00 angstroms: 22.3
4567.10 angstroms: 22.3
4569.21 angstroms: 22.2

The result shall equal -0.7 angstroms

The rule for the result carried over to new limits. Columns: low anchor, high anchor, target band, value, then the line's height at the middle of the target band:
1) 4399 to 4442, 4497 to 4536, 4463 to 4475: 0.1 angstroms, 19.4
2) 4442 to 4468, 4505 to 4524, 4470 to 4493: -1.0 angstroms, 19.6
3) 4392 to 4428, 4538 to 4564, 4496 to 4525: -1.6 angstroms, 20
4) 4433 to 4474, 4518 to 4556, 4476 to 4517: -3.2 angstroms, 19.3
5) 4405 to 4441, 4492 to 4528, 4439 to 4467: 1.3 angstroms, 19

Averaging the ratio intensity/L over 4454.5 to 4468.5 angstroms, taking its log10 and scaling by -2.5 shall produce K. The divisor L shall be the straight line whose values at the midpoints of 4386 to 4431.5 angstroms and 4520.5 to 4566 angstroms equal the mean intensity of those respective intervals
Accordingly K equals 0.068 mag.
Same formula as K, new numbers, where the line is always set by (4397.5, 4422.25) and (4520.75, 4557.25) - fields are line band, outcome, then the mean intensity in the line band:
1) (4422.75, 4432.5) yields -0.04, 18.5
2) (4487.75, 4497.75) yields 0.01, 19.1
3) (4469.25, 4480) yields -0.08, 20.3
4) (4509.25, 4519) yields -0.09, 21.4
